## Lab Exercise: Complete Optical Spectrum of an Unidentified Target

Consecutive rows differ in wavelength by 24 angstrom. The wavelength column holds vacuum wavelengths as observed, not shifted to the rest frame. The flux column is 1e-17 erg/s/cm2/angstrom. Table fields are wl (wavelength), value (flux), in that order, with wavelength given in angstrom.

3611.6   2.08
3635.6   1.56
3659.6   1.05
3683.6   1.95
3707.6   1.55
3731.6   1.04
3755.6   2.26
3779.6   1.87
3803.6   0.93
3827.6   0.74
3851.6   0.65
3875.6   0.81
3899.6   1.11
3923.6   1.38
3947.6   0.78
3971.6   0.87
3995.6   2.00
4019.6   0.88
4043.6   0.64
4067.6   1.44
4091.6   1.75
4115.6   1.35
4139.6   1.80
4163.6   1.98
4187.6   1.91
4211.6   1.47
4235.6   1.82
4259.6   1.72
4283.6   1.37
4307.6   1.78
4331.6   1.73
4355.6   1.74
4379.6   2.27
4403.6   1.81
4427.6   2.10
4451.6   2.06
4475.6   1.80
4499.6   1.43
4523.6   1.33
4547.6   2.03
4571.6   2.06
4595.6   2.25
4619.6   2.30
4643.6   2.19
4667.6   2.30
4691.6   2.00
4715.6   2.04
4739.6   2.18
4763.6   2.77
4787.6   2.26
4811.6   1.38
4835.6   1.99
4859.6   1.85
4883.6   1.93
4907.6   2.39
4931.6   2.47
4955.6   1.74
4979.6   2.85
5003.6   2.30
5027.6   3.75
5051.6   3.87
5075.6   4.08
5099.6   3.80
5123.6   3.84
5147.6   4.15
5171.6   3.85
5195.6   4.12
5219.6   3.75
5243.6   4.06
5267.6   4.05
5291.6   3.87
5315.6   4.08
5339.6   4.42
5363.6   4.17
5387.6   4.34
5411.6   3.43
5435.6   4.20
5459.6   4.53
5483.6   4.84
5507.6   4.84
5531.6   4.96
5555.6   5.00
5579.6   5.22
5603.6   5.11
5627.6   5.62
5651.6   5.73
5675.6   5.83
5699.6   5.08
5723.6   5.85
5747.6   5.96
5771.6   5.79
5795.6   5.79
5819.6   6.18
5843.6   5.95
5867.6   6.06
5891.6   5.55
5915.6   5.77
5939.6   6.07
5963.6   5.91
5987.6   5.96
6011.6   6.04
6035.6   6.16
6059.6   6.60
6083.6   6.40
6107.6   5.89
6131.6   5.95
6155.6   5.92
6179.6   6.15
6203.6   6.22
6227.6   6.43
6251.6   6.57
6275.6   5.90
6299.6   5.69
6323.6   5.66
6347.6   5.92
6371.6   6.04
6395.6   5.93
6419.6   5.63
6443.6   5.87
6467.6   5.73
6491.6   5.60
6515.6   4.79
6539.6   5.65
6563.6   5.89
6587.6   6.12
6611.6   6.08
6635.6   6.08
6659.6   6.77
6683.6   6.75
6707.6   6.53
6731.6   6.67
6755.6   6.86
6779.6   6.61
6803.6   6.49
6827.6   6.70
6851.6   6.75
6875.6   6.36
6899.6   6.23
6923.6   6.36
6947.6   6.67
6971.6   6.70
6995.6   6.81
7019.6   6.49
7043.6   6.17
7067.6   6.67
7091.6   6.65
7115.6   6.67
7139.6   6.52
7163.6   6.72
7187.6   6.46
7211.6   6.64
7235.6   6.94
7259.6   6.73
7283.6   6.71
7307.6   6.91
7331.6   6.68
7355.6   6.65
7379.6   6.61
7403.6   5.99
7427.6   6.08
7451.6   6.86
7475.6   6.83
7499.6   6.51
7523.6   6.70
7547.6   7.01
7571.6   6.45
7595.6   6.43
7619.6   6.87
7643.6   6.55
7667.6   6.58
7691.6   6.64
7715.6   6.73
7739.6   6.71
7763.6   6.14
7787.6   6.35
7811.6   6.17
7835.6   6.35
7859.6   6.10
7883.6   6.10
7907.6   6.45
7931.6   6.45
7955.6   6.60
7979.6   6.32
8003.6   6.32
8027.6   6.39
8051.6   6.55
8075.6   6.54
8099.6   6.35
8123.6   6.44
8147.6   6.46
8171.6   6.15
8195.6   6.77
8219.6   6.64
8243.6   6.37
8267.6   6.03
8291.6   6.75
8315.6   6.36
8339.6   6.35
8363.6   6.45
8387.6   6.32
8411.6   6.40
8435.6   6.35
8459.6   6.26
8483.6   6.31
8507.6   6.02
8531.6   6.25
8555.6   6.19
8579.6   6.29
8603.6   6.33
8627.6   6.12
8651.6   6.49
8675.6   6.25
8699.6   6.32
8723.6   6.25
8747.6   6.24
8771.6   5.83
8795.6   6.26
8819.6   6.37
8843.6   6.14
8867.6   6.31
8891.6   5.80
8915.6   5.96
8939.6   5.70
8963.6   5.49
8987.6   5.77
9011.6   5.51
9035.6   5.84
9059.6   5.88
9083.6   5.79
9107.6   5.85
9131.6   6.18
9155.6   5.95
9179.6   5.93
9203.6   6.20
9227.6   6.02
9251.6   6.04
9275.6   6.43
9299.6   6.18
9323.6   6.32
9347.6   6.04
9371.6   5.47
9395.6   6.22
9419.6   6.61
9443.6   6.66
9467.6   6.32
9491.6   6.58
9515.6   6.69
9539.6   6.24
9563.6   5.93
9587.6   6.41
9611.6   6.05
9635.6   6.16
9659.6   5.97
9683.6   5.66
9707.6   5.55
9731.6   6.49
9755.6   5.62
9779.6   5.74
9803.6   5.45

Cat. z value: 0.258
